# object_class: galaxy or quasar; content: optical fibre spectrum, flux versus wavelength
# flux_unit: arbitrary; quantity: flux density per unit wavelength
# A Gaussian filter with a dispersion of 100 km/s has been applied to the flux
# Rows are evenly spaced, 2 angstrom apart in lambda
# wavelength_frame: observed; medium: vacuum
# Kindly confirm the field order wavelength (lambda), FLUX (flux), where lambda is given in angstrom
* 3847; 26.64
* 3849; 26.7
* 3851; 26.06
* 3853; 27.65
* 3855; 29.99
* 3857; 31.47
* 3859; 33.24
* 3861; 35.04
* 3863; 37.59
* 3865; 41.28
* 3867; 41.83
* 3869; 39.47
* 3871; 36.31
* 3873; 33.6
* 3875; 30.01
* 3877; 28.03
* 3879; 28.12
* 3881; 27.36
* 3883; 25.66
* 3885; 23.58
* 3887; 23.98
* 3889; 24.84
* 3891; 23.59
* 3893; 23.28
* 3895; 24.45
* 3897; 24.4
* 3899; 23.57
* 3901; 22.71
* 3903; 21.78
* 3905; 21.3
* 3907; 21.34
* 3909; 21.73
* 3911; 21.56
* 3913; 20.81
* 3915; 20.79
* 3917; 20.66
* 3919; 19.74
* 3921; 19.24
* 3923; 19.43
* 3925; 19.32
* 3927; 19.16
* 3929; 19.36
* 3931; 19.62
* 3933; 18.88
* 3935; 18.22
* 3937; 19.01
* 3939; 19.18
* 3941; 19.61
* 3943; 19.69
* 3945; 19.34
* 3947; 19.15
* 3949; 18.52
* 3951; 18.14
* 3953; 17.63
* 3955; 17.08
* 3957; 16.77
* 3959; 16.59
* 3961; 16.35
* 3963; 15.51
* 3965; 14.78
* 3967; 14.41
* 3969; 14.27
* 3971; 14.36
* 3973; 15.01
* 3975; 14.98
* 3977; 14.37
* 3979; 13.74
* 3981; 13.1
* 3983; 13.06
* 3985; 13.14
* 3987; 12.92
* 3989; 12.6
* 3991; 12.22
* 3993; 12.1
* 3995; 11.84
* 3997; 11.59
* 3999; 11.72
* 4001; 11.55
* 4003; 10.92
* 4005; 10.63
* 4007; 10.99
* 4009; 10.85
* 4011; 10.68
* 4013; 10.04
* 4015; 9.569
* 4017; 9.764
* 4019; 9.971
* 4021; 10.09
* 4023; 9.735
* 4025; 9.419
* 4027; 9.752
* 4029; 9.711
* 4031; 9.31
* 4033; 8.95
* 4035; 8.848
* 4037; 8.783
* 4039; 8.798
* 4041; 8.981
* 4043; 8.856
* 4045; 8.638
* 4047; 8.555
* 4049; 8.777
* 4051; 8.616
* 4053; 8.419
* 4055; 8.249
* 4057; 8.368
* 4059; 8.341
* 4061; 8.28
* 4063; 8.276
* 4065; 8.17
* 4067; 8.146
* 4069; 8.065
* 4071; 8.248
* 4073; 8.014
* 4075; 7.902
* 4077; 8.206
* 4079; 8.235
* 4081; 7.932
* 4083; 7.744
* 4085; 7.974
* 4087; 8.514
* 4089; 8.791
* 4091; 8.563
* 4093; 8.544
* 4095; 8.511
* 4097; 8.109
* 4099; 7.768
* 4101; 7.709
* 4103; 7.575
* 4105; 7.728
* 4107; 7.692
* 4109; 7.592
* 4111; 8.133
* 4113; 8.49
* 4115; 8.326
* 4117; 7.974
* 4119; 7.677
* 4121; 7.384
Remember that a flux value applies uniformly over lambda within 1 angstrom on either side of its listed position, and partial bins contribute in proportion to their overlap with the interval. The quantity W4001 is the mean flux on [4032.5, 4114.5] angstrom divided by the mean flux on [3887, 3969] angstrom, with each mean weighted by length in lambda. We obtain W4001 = 0.4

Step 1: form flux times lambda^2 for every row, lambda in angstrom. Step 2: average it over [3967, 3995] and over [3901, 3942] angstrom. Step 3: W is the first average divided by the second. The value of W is 0.69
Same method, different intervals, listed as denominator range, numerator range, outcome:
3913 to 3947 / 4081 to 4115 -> 0.45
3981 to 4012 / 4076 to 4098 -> 0.73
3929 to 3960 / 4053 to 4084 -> 0.47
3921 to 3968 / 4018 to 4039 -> 0.54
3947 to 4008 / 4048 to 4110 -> 0.61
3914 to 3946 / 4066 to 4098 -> 0.46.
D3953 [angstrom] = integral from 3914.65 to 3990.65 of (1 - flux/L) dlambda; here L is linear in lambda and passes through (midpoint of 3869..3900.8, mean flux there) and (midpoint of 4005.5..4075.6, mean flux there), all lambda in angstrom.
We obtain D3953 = 8.9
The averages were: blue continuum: 27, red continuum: 9.05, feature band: 17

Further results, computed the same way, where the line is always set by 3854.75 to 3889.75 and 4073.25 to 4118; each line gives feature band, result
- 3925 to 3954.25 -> 6.75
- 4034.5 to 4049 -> 5.28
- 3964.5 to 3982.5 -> 5.79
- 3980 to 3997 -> 6.04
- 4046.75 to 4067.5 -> 6.45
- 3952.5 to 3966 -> 3.74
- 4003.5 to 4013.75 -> 3.94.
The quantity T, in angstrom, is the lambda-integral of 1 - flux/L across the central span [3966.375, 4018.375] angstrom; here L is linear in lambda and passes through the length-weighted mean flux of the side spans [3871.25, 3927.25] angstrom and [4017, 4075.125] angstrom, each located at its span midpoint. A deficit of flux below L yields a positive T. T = 7.1 angstrom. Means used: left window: 23.6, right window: 8.8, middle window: 12.3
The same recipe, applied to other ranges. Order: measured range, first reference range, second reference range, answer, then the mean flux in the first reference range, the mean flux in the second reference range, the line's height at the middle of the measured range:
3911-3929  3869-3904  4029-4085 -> 2.4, 26.6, 8.45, 23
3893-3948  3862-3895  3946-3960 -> 6.0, 30.3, 17.7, 23.2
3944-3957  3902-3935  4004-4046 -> -0.9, 20.2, 9.64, 17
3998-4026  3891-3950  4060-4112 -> 6.7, 20.6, 8.09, 13.7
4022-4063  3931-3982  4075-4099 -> 8.4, 16.8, 8.25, 11.2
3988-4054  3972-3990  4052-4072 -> 5.7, 13.7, 8.26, 11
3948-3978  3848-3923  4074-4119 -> 6.2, 27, 8.08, 20.1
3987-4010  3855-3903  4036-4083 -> 5.8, 29.6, 8.37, 15.5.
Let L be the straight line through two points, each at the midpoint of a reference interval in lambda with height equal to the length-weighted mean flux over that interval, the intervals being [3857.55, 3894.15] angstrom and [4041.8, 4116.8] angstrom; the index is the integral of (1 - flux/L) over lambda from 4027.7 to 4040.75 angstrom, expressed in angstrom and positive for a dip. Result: 4.1 angstrom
